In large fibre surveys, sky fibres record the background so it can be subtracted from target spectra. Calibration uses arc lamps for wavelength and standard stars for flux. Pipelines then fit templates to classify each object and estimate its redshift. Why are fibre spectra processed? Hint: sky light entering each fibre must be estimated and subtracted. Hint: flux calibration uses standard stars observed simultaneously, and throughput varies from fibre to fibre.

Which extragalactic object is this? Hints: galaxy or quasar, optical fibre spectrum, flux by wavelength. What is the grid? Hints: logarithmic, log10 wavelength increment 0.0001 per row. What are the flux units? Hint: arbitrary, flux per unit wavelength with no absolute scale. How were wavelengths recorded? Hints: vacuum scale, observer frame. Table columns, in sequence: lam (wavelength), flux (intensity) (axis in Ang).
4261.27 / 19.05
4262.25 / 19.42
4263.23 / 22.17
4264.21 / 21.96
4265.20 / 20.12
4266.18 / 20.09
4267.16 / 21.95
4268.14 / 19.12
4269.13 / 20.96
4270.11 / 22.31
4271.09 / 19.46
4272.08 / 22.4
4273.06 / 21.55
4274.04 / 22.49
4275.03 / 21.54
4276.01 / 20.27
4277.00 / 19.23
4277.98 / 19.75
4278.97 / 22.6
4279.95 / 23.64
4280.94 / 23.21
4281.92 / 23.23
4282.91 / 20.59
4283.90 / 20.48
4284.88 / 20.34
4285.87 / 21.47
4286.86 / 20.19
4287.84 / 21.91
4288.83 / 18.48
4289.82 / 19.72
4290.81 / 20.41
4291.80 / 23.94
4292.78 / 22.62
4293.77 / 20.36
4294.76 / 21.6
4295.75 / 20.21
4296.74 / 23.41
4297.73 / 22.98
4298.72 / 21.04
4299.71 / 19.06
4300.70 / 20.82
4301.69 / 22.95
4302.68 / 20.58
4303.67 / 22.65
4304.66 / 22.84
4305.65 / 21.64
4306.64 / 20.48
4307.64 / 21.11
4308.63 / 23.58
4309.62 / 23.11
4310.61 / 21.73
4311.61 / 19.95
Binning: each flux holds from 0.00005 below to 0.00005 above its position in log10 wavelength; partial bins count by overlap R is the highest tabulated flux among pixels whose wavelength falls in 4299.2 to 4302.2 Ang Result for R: 22.95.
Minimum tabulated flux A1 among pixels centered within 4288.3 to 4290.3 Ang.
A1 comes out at 18.48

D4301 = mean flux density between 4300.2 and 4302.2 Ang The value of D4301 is 21.9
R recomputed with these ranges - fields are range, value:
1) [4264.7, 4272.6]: 22.4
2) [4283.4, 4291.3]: 21.91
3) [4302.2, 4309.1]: 23.58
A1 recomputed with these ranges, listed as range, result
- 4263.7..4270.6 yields 19.12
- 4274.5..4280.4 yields 19.23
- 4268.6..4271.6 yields 19.46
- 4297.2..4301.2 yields 19.06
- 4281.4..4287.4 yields 20.19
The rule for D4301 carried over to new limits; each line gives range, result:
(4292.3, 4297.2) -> 21.6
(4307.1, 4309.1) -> 22.2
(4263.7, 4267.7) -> 21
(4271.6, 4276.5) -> 21.7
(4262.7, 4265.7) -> 21.4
